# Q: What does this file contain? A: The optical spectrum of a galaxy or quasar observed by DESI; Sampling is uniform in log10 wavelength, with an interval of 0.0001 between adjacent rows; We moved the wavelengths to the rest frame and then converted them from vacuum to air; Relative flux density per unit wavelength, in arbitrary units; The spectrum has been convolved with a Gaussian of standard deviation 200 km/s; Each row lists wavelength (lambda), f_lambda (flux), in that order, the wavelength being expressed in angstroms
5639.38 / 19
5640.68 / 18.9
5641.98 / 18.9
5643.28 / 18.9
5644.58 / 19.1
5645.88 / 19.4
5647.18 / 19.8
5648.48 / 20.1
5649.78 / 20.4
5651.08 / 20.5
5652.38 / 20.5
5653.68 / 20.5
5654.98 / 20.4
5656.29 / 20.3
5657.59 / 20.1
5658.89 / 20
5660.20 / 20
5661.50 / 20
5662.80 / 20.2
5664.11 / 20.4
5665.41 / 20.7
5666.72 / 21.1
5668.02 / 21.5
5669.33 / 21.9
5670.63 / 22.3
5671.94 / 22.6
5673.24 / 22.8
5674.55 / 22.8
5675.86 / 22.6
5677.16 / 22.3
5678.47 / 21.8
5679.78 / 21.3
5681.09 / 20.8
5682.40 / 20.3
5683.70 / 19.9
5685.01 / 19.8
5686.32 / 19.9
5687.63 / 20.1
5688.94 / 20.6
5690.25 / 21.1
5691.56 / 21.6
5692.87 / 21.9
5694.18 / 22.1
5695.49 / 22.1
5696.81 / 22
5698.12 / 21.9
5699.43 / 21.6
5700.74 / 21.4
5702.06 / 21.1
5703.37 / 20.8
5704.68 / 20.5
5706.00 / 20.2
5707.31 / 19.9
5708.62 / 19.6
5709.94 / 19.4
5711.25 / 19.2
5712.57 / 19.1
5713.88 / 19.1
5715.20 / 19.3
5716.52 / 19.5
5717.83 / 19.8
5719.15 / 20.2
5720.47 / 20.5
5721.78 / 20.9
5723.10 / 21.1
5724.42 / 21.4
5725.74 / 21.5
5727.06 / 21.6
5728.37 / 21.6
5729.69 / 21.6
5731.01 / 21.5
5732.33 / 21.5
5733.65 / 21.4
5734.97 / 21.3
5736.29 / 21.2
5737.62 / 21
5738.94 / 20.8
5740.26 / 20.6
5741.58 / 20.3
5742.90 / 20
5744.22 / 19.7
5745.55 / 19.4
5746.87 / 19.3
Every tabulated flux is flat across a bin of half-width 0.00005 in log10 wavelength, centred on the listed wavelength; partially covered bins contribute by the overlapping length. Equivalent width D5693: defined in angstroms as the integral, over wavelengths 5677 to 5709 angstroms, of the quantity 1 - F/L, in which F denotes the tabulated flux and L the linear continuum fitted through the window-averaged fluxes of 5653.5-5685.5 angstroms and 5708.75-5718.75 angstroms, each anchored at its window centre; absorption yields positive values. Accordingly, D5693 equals -1.3 angstroms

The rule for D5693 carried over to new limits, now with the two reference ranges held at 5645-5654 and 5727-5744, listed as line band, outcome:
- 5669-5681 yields -1.05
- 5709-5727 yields 0.65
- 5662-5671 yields -0.34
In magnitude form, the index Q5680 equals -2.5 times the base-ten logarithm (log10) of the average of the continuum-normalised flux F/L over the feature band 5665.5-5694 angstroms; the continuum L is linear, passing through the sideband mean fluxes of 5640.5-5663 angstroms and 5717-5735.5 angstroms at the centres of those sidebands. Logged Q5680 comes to -0.05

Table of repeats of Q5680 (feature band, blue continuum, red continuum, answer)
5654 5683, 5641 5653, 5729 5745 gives -0.06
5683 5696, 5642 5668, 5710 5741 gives -0.03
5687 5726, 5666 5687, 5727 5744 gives 0.03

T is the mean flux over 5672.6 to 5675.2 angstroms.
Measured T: 22.8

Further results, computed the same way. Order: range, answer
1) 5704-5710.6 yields 19.9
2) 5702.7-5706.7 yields 20.5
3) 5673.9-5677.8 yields 22.6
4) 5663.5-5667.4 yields 20.8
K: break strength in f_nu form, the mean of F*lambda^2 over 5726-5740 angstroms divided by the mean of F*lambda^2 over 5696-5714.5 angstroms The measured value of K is 1.1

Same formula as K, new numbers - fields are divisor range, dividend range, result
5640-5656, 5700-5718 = 1.03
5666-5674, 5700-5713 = 0.93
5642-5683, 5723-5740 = 1.05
